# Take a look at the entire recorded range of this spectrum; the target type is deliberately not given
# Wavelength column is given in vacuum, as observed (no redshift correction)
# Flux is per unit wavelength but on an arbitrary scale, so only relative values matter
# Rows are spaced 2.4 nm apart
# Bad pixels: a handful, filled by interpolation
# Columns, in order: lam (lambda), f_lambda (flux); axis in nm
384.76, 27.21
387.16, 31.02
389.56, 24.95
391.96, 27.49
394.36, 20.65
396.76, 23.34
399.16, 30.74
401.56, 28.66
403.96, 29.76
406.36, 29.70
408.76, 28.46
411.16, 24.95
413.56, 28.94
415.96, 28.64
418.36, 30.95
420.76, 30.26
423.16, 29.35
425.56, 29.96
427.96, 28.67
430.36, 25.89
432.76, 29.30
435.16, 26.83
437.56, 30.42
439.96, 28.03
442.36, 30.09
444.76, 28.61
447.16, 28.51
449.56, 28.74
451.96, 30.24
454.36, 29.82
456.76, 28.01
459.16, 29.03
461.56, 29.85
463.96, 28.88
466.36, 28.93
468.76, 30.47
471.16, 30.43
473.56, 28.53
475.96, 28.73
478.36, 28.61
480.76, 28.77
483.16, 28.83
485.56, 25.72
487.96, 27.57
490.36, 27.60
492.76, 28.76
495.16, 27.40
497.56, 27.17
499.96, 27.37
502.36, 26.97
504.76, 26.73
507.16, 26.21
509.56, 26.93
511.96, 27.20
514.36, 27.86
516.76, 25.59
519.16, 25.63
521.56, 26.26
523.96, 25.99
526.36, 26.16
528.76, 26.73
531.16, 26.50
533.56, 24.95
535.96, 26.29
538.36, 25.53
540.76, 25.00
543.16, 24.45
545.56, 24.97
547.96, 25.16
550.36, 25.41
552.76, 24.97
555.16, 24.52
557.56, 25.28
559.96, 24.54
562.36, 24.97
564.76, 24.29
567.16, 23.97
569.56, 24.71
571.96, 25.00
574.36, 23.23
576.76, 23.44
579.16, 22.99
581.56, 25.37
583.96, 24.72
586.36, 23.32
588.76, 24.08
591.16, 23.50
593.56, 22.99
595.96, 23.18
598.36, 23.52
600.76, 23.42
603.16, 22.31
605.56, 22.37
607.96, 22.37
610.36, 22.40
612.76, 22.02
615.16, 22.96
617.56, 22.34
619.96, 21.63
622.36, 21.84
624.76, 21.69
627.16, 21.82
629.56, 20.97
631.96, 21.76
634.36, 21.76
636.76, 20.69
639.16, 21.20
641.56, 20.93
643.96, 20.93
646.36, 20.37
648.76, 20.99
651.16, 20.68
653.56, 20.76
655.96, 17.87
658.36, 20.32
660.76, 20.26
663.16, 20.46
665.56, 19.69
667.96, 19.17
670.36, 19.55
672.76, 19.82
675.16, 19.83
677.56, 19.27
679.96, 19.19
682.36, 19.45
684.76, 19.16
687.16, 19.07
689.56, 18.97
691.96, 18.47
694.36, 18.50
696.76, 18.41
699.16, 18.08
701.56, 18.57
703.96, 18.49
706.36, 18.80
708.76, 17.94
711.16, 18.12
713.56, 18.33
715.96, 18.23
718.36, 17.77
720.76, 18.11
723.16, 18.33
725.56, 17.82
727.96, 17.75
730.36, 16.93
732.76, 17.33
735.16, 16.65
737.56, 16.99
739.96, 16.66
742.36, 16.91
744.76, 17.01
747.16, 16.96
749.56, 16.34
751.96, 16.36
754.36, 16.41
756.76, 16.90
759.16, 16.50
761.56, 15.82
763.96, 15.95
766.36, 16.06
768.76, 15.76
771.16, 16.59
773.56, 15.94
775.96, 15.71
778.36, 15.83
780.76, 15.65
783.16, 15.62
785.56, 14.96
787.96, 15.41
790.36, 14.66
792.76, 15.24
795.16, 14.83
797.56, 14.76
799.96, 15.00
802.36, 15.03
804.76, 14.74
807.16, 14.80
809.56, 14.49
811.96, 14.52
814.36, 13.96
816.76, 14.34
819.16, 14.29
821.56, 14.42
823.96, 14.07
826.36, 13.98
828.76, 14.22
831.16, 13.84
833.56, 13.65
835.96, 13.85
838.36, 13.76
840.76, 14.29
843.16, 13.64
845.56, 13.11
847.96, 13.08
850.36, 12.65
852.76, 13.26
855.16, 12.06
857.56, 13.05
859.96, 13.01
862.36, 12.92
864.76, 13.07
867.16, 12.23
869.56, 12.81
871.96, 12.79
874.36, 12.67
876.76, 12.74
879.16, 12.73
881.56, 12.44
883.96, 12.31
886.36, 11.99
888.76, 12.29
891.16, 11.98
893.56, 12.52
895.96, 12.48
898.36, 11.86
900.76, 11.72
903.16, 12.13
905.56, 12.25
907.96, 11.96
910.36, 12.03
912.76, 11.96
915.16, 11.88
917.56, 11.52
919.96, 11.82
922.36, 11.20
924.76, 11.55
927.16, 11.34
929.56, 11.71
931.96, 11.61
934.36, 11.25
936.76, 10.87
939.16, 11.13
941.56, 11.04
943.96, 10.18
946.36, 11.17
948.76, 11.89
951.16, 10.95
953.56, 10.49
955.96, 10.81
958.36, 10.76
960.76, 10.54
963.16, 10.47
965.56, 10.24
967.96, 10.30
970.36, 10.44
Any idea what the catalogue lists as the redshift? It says 0.000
